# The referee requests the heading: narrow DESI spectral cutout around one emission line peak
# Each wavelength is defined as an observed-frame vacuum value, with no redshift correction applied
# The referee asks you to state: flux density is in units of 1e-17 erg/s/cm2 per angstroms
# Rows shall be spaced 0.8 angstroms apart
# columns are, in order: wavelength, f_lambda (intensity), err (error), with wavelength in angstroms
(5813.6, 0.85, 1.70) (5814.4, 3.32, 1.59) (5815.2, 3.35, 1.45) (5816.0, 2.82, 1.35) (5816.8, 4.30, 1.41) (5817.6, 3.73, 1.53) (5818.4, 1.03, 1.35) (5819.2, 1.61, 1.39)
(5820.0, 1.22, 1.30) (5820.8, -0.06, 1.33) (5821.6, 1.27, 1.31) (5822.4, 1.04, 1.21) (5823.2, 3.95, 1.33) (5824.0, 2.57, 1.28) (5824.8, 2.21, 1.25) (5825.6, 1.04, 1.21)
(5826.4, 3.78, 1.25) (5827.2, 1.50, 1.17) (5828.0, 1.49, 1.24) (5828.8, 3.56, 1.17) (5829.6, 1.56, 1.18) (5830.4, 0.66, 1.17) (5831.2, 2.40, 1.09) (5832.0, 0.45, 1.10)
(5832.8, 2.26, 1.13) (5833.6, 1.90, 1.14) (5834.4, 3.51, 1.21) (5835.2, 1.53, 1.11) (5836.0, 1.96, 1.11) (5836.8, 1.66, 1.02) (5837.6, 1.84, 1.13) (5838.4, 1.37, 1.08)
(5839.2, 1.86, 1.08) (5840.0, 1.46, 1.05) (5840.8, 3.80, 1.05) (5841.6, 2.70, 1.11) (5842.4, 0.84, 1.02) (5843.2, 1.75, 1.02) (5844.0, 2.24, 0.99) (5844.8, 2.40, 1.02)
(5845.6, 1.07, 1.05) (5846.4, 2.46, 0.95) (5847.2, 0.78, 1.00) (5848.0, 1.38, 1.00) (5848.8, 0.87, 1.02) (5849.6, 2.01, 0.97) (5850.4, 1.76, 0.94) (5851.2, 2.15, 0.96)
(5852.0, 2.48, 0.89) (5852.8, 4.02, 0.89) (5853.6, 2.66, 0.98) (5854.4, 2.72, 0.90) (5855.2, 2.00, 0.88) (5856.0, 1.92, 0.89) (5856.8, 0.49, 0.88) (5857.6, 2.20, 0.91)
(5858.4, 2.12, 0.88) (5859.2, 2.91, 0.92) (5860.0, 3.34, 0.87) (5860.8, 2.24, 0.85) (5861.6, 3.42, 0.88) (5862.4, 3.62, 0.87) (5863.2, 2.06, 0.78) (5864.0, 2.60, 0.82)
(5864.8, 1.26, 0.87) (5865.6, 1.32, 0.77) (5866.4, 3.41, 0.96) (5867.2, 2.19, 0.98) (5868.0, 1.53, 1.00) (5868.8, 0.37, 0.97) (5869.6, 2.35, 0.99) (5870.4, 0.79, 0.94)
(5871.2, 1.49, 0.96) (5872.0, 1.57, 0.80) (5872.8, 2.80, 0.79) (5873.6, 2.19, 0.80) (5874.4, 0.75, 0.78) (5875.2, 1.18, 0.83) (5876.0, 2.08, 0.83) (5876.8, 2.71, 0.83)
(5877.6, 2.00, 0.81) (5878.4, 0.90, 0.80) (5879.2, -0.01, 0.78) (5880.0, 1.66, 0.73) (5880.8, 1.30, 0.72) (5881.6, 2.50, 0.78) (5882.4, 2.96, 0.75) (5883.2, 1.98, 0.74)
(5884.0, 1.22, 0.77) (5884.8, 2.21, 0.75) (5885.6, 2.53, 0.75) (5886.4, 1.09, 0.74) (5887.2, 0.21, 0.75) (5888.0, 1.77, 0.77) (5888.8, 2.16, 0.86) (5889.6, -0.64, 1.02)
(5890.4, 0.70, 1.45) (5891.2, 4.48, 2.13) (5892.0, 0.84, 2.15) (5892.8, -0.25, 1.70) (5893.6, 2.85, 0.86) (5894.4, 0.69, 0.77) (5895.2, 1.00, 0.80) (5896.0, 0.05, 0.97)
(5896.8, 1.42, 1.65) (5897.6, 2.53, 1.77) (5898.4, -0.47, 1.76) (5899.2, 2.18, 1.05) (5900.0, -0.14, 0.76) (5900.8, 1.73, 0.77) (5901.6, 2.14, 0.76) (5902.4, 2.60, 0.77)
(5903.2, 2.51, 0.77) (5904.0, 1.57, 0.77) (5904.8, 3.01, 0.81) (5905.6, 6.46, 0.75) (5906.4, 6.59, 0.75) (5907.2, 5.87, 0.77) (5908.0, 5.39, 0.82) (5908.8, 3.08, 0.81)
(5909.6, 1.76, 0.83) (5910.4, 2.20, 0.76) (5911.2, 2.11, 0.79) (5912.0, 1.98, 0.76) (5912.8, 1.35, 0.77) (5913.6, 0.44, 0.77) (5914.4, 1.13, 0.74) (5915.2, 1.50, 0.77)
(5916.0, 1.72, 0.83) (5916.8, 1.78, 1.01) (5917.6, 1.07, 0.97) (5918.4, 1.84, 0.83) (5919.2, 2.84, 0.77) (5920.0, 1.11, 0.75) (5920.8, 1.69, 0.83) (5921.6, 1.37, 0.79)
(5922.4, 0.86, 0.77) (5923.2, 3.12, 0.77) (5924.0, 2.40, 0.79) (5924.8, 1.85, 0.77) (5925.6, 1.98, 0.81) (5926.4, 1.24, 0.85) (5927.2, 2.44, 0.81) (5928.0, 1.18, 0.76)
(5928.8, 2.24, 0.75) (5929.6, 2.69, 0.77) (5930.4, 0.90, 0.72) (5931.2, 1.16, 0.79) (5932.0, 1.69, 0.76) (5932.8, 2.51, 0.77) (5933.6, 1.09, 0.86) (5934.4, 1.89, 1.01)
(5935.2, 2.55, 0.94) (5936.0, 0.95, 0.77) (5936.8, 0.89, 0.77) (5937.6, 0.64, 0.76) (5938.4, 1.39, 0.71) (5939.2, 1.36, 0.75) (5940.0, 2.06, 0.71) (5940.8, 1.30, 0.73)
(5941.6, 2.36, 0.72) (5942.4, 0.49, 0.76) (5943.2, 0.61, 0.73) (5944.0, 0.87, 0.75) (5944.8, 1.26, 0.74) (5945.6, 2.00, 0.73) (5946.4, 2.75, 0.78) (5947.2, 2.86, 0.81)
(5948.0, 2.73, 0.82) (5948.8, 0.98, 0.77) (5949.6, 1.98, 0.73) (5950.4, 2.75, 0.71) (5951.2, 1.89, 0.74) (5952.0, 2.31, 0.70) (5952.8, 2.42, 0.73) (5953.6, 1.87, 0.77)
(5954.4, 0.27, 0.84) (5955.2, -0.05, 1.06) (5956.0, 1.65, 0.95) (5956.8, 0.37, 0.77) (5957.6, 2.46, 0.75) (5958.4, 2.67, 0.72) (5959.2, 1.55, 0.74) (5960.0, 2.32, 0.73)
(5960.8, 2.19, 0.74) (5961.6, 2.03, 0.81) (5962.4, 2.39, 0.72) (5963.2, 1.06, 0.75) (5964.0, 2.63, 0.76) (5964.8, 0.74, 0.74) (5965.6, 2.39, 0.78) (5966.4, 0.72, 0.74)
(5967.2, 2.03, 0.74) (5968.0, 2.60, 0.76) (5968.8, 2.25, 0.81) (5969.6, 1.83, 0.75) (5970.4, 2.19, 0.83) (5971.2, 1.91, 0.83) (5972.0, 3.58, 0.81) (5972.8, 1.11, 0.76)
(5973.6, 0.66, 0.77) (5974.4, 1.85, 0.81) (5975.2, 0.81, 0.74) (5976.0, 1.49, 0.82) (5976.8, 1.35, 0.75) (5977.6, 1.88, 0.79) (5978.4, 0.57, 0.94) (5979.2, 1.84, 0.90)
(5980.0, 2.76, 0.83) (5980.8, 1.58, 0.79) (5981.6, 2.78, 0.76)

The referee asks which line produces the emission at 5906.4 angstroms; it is H-beta 4861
